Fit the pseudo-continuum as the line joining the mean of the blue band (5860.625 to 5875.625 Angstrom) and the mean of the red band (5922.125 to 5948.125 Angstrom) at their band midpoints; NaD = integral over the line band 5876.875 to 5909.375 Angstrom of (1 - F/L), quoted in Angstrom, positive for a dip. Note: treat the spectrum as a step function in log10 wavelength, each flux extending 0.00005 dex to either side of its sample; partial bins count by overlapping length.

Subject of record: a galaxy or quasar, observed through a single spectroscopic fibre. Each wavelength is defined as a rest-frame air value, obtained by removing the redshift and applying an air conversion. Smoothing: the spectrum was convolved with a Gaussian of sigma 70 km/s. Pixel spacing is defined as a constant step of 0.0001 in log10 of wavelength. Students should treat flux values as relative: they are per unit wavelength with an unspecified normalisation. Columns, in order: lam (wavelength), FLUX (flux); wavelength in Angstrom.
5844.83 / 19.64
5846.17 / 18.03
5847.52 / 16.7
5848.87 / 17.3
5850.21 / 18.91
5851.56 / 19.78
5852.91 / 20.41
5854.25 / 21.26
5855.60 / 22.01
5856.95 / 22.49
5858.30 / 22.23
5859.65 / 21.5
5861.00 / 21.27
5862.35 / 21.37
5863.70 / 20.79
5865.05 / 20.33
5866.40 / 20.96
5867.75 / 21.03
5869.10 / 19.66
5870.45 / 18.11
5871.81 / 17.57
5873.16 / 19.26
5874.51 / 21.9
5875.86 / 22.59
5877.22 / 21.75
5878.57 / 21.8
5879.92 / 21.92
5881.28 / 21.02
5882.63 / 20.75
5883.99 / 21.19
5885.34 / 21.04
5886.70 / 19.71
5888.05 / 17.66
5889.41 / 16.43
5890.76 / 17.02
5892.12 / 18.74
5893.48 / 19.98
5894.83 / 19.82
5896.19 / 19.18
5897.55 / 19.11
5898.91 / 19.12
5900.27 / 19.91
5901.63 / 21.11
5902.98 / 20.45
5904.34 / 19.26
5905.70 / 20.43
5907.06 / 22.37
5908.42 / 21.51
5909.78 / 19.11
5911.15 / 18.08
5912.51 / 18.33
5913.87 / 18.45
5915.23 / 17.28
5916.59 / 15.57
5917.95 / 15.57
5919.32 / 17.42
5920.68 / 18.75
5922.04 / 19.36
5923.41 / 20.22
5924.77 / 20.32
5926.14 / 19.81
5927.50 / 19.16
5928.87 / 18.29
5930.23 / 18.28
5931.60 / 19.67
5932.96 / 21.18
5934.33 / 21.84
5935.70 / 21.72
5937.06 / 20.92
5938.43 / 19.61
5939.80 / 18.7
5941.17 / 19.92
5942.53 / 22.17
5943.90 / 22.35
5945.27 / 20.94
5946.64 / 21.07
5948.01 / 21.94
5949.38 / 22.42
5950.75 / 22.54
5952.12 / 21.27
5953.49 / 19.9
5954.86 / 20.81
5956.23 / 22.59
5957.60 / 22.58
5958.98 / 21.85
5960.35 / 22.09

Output 0.4 Angstrom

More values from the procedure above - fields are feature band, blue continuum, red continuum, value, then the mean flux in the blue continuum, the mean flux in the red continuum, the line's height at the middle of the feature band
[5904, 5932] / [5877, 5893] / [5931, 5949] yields 2.2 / 19.9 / 21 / 20.5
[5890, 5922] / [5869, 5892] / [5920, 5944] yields 1.6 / 19.9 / 20.1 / 20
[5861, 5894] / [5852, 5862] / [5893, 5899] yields 0.5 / 21.5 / 19.5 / 20.4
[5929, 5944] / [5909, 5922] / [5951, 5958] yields -0.5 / 17.7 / 21.5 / 19.7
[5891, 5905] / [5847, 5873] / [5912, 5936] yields -0.1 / 20.2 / 18.9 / 19.4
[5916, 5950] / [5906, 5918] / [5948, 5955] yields 0.5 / 18.7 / 21.5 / 20.2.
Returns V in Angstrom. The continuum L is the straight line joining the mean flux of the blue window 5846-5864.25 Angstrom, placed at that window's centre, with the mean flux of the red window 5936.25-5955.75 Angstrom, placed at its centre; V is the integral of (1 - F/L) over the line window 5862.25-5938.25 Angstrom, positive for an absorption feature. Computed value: 3.7 Angstrom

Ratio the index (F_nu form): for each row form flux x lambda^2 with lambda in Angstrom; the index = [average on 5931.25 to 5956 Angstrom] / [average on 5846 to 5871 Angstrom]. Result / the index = 1.07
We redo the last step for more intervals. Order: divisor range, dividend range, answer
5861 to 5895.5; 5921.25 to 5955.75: 1.04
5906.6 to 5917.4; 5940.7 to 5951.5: 1.17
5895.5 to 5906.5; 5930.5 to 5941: 1.04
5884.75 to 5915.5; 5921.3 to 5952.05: 1.08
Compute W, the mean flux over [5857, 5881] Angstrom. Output 20.9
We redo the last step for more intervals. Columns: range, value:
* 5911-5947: 19.5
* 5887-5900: 18.6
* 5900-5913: 20.1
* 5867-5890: 20.2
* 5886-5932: 19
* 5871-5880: 20.9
